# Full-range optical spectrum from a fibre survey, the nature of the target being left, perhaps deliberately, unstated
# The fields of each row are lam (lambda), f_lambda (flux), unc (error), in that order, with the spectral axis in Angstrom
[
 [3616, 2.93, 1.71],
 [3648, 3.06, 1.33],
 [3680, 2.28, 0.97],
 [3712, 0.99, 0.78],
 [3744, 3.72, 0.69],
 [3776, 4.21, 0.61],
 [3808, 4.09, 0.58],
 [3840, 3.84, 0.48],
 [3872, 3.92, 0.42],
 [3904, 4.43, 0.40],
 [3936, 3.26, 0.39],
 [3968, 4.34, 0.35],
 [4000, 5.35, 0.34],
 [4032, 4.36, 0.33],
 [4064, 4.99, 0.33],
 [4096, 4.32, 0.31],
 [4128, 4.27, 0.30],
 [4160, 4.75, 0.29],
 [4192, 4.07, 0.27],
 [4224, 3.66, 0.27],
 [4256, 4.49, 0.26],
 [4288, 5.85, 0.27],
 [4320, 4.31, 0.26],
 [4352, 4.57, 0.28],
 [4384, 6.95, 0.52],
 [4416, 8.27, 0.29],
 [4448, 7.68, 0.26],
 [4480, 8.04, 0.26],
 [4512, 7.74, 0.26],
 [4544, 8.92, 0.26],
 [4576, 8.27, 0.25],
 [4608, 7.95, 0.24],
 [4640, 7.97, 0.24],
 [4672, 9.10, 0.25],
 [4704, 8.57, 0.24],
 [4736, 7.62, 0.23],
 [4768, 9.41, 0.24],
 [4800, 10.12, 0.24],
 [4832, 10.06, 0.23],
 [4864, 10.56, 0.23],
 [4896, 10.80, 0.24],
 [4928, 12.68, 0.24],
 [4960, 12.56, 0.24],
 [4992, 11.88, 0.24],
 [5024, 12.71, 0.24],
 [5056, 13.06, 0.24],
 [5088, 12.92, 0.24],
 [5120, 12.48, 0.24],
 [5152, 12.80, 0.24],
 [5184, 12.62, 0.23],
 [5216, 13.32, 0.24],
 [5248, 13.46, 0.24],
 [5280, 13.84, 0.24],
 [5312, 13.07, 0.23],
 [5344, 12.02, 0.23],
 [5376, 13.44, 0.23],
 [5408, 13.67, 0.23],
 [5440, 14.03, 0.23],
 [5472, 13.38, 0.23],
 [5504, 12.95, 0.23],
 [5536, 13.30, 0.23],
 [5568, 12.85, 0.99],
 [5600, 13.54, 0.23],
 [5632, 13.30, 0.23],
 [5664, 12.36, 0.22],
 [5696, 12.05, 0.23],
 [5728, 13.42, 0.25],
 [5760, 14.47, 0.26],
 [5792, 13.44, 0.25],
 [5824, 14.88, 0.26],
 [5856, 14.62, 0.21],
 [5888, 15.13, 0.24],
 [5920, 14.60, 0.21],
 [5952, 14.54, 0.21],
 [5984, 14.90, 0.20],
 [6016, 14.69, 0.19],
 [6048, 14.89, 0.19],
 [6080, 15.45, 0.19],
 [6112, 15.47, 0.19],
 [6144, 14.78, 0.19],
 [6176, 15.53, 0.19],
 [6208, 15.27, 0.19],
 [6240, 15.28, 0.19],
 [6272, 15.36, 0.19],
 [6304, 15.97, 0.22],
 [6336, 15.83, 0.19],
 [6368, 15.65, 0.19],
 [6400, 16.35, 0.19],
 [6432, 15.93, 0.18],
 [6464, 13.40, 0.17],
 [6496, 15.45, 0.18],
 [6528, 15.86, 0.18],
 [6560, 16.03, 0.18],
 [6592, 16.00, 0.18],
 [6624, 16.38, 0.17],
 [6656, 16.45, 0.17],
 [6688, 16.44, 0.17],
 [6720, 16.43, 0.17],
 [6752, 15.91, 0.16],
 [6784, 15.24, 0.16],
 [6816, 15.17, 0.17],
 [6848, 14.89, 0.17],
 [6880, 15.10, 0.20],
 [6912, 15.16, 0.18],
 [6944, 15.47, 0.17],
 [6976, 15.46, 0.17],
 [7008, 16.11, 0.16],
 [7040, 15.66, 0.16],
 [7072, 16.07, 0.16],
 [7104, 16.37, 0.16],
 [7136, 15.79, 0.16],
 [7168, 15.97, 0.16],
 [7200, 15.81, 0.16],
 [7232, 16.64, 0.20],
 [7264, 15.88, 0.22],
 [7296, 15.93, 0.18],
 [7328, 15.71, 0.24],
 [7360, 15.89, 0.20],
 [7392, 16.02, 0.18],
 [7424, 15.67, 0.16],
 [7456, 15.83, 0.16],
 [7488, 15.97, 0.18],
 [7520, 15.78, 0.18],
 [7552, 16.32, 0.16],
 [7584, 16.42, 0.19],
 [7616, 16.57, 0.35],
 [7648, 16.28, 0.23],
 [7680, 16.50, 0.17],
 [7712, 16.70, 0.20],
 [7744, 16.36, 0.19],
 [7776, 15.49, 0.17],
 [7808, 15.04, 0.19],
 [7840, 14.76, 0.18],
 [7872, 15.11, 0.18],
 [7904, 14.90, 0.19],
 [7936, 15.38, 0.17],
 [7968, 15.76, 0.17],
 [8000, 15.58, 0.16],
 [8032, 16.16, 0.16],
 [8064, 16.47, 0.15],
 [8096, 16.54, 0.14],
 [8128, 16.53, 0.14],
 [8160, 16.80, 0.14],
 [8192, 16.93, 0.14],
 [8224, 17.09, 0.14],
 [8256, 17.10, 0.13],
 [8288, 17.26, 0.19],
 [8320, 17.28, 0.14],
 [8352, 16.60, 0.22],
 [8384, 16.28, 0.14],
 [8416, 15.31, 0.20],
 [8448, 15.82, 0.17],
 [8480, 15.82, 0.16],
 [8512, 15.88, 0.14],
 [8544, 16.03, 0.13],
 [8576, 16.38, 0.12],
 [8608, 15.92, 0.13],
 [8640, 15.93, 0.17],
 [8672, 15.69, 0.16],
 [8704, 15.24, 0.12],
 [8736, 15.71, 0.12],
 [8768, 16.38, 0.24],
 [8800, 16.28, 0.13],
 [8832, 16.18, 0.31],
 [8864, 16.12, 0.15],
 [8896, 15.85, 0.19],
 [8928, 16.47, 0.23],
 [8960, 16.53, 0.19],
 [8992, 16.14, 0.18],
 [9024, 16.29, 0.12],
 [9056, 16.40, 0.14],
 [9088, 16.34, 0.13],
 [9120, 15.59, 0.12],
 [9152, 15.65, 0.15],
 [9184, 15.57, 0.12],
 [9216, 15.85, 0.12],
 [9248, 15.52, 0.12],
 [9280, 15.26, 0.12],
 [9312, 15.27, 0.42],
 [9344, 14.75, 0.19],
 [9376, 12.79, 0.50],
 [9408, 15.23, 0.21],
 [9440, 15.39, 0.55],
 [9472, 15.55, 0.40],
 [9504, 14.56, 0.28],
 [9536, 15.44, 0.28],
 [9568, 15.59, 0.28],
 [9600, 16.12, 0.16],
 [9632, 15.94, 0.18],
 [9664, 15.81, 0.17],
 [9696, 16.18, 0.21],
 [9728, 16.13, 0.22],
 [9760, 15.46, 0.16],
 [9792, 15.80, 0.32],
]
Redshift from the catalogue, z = 0.098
